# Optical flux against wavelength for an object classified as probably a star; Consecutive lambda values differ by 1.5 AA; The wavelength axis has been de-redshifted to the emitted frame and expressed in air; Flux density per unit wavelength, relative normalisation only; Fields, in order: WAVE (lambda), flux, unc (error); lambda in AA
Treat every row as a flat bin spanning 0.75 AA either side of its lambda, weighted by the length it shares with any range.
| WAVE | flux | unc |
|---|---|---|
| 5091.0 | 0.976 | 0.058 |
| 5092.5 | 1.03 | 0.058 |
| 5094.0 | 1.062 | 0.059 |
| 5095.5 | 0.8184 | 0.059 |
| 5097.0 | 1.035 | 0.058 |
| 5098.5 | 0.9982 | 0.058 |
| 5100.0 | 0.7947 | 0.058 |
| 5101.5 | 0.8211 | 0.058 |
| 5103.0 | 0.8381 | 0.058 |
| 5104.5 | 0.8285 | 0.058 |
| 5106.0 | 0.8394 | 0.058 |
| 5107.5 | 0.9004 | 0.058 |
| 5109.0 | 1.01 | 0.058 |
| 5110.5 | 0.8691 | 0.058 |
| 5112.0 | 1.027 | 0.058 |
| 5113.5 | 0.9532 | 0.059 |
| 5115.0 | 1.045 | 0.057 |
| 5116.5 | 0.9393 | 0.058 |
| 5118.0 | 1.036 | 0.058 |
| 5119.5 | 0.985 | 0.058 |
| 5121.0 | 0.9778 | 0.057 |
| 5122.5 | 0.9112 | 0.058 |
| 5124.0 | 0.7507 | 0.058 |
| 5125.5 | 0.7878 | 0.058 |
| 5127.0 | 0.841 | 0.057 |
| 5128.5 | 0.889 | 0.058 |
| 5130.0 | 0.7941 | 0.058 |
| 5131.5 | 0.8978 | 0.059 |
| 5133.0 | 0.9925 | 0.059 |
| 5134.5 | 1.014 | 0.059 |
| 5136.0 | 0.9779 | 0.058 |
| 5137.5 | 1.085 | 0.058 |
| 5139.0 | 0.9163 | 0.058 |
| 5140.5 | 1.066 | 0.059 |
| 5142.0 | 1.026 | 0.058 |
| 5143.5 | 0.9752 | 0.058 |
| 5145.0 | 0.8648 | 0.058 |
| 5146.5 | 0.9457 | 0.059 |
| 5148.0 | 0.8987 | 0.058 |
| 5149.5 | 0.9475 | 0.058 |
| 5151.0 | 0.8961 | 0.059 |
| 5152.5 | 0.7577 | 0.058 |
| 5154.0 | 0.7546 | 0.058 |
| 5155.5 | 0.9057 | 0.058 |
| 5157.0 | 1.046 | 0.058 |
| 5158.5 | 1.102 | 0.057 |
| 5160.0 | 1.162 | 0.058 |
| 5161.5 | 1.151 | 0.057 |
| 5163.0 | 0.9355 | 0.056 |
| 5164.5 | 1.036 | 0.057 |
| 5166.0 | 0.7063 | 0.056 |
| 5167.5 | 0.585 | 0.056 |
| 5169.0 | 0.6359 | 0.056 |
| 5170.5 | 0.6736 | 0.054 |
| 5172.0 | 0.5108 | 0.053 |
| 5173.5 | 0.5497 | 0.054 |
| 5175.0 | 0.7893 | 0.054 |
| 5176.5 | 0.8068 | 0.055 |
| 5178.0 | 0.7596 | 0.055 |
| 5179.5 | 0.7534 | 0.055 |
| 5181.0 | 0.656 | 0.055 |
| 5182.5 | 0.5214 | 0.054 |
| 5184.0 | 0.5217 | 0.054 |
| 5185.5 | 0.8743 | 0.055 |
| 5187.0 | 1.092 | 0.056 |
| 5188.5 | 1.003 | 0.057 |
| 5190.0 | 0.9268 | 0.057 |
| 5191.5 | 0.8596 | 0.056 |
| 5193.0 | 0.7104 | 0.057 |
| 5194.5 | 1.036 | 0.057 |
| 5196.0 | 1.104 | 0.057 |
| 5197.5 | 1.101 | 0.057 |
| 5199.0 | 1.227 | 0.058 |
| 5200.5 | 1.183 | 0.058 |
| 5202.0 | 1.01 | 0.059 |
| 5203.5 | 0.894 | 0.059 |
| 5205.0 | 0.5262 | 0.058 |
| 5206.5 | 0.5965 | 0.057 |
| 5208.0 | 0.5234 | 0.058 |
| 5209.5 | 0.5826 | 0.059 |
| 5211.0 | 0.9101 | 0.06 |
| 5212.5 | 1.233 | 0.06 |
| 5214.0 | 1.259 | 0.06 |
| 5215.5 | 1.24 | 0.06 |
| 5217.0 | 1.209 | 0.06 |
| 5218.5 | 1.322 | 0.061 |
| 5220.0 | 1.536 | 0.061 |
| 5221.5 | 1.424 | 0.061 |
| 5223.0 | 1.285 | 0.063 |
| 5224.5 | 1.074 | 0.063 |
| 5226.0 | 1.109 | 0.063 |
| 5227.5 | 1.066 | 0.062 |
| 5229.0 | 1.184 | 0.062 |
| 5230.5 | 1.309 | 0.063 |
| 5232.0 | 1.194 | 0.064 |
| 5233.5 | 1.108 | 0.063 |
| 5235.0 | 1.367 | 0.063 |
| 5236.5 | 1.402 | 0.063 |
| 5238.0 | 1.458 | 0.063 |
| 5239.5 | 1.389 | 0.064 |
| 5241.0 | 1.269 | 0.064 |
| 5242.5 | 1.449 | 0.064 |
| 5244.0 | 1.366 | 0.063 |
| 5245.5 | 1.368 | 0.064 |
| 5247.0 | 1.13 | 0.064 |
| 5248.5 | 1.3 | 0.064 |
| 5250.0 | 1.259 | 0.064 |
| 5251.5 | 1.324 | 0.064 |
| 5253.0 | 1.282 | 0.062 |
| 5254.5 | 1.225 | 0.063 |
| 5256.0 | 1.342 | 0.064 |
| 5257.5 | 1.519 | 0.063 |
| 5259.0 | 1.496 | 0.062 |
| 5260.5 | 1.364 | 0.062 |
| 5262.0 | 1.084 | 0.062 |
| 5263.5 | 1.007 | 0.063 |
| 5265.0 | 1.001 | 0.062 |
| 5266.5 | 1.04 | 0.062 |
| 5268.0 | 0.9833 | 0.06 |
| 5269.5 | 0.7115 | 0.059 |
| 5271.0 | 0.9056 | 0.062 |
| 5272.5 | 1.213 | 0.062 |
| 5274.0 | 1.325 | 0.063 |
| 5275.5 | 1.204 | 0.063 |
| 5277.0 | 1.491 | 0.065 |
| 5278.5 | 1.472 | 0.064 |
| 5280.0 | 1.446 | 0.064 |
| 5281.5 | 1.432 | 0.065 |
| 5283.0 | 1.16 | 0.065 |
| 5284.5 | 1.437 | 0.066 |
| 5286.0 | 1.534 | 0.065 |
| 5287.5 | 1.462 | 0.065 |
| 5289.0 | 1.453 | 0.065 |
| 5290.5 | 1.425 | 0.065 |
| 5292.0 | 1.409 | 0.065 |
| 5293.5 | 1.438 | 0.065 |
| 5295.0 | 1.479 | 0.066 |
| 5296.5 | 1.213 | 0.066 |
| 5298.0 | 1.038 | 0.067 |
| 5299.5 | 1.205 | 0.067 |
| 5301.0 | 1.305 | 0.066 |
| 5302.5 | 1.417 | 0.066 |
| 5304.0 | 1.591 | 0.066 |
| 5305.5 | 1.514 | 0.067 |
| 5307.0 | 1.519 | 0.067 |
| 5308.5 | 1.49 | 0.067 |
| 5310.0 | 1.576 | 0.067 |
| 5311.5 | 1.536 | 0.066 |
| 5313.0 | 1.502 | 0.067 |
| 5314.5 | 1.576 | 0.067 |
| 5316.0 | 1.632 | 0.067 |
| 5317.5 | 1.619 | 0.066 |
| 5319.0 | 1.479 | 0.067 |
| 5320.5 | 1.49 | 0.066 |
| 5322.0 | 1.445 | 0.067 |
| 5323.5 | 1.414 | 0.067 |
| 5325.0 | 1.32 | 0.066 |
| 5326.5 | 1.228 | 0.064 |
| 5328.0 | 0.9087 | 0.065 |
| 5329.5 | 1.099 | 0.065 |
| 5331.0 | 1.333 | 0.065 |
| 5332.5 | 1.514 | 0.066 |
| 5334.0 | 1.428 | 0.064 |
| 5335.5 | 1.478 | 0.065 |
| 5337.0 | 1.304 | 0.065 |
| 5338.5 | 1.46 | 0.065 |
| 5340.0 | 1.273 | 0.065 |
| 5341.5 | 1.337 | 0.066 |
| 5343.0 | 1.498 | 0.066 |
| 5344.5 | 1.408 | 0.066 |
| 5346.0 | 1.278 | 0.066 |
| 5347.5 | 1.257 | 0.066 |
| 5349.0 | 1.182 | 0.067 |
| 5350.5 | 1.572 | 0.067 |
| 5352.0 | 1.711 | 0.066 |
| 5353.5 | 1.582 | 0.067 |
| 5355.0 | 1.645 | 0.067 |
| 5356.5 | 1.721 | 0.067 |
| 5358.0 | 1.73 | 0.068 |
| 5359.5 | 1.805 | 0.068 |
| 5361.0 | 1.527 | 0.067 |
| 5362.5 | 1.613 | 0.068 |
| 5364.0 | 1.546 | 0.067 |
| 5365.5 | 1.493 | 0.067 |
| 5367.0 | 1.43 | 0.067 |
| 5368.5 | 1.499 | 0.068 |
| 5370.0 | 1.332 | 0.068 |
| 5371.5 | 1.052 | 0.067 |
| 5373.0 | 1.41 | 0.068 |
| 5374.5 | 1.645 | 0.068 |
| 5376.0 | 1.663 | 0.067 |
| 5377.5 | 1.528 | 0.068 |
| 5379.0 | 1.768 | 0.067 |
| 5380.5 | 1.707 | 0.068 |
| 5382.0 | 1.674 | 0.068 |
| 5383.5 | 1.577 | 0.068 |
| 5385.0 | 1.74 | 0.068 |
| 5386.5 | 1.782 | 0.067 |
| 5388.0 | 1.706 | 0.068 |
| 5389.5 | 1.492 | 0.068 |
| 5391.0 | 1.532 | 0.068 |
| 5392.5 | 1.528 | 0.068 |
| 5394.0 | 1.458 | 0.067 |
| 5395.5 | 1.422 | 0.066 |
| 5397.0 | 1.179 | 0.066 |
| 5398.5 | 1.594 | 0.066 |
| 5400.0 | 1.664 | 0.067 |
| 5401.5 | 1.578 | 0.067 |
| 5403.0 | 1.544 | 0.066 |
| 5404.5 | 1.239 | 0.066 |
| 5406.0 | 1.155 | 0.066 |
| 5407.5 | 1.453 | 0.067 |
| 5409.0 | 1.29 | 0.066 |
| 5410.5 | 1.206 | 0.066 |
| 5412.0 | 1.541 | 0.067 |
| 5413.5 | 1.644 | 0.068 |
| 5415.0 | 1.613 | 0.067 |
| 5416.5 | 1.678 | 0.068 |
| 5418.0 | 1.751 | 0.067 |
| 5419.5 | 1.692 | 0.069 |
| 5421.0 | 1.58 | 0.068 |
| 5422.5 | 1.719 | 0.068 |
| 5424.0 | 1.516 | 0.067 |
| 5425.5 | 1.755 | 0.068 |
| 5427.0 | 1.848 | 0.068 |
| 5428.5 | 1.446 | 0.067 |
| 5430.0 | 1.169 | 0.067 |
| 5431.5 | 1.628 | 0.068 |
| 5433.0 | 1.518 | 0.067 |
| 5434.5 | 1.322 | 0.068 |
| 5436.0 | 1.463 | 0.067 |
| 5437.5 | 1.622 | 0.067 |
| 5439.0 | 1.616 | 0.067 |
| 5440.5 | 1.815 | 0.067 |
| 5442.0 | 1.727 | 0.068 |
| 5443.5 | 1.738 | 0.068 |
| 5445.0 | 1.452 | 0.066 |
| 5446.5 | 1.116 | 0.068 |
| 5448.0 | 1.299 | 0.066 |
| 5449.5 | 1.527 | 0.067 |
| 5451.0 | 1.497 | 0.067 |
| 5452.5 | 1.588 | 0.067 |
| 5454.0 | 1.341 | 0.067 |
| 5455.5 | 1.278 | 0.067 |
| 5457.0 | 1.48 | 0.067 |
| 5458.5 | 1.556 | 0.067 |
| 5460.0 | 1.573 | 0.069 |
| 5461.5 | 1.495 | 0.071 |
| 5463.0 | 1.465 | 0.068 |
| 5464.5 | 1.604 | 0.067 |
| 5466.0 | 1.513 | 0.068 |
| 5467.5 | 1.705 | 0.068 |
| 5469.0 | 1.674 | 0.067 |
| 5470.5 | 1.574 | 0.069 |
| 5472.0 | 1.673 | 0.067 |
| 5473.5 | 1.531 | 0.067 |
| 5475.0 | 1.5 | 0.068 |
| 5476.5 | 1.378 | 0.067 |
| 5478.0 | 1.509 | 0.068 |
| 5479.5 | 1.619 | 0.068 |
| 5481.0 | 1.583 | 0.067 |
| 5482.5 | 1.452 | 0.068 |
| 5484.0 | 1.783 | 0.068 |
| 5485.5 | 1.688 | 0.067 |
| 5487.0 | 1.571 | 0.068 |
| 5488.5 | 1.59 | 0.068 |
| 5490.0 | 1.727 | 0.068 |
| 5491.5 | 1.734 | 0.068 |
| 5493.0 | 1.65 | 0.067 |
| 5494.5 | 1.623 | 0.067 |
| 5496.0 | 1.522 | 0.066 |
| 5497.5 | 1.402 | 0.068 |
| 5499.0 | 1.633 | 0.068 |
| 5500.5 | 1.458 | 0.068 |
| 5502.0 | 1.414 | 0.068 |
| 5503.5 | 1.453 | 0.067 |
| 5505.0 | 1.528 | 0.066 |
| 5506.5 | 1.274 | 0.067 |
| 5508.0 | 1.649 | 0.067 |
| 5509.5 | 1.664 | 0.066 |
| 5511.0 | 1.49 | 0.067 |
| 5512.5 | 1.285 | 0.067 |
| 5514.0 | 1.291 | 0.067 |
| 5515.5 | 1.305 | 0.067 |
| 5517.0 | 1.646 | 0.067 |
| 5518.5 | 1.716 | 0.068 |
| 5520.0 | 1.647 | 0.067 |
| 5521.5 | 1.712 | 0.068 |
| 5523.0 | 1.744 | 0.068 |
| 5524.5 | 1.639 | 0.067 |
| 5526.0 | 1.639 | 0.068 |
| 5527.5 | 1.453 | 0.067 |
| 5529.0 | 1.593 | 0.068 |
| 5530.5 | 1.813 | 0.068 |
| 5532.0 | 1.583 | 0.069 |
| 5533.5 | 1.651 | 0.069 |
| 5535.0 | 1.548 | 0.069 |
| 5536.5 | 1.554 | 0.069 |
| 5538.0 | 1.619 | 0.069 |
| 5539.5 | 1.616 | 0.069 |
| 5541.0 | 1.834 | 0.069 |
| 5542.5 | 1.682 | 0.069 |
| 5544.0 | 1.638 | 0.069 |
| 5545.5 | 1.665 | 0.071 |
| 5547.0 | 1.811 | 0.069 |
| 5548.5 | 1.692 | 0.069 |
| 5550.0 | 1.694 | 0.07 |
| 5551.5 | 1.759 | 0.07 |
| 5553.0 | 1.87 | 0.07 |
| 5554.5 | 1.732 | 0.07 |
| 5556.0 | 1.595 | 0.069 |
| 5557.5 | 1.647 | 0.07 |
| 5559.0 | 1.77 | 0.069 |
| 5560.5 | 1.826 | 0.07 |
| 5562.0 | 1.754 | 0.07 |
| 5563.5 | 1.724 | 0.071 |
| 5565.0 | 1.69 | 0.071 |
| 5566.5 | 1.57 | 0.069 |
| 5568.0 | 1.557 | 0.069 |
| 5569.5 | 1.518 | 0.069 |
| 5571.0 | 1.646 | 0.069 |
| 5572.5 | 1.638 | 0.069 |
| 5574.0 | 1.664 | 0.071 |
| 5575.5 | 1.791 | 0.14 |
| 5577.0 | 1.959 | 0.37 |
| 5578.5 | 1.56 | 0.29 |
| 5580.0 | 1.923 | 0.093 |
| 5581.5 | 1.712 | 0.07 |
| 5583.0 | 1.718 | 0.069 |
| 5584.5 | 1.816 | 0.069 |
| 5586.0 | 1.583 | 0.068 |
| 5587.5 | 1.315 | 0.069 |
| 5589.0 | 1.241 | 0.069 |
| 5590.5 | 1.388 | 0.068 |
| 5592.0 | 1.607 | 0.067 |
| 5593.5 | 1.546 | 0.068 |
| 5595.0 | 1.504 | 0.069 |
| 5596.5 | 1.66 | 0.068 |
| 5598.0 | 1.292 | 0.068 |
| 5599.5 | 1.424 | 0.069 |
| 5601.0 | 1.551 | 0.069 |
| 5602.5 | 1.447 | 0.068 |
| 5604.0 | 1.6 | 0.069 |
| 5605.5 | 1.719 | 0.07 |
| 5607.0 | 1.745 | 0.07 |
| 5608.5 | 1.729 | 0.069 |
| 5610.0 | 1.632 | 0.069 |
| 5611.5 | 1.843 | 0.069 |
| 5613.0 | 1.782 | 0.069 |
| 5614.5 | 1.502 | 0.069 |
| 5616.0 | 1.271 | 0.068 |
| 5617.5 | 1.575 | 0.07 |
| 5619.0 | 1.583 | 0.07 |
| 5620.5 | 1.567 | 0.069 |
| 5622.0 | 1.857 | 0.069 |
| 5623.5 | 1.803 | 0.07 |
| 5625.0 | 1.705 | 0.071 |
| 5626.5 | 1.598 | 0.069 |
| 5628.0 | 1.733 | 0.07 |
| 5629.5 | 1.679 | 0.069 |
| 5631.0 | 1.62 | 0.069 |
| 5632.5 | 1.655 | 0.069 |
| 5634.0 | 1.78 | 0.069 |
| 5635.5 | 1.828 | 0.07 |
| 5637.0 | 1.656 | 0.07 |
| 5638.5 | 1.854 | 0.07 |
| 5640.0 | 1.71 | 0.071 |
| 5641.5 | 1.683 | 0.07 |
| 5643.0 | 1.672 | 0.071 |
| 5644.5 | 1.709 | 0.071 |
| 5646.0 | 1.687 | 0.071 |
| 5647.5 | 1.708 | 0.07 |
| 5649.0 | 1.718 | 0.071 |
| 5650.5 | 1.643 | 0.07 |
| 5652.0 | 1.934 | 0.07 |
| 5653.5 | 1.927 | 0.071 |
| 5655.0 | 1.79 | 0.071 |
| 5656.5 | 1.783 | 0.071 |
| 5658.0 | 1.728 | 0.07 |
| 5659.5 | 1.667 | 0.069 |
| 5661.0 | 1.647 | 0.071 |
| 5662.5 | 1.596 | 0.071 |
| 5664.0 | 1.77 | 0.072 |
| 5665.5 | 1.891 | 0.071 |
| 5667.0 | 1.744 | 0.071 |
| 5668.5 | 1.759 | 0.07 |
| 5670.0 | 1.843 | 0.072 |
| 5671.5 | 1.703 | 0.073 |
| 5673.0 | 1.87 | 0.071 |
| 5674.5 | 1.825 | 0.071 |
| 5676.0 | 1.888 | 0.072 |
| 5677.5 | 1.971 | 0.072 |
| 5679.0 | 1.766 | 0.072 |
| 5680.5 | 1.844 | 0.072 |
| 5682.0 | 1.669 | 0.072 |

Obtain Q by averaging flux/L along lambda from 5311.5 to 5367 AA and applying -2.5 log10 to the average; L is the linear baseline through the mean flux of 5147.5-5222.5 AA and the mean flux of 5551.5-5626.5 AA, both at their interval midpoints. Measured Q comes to -0.221 mag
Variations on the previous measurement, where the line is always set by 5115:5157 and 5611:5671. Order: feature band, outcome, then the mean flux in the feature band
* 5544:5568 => -0.09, 1.71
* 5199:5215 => 0.16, 0.894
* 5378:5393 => -0.25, 1.65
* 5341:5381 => -0.19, 1.52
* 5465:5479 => -0.08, 1.56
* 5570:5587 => -0.07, 1.72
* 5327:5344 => -0.08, 1.33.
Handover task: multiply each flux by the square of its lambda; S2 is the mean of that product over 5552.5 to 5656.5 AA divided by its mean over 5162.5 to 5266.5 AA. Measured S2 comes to 1.82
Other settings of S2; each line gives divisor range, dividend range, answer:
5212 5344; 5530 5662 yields 1.41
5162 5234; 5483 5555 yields 1.93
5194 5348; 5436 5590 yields 1.37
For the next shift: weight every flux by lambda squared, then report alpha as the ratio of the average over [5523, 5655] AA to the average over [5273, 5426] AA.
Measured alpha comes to 1.23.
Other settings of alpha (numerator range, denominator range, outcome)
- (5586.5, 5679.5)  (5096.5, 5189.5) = 2.28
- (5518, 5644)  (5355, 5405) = 1.15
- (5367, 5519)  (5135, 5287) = 1.57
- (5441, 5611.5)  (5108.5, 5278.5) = 1.76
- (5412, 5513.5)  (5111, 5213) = 1.97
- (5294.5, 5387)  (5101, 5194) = 1.80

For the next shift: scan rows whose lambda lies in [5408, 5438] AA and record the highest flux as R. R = 1.848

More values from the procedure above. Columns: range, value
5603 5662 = 1.934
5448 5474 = 1.705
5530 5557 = 1.87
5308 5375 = 1.805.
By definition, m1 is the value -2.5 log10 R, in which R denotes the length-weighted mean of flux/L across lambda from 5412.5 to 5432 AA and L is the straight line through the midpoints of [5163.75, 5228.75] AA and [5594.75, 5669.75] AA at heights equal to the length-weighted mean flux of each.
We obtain -0.23 mag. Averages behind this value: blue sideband 0.919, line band 1.62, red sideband 1.68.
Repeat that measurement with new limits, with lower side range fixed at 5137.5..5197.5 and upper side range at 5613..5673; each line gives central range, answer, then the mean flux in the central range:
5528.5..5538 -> -0.08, 1.62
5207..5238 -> -0.21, 1.17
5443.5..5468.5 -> -0.08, 1.48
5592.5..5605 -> 0.08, 1.51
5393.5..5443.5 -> -0.17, 1.53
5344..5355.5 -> -0.22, 1.45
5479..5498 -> -0.13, 1.61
